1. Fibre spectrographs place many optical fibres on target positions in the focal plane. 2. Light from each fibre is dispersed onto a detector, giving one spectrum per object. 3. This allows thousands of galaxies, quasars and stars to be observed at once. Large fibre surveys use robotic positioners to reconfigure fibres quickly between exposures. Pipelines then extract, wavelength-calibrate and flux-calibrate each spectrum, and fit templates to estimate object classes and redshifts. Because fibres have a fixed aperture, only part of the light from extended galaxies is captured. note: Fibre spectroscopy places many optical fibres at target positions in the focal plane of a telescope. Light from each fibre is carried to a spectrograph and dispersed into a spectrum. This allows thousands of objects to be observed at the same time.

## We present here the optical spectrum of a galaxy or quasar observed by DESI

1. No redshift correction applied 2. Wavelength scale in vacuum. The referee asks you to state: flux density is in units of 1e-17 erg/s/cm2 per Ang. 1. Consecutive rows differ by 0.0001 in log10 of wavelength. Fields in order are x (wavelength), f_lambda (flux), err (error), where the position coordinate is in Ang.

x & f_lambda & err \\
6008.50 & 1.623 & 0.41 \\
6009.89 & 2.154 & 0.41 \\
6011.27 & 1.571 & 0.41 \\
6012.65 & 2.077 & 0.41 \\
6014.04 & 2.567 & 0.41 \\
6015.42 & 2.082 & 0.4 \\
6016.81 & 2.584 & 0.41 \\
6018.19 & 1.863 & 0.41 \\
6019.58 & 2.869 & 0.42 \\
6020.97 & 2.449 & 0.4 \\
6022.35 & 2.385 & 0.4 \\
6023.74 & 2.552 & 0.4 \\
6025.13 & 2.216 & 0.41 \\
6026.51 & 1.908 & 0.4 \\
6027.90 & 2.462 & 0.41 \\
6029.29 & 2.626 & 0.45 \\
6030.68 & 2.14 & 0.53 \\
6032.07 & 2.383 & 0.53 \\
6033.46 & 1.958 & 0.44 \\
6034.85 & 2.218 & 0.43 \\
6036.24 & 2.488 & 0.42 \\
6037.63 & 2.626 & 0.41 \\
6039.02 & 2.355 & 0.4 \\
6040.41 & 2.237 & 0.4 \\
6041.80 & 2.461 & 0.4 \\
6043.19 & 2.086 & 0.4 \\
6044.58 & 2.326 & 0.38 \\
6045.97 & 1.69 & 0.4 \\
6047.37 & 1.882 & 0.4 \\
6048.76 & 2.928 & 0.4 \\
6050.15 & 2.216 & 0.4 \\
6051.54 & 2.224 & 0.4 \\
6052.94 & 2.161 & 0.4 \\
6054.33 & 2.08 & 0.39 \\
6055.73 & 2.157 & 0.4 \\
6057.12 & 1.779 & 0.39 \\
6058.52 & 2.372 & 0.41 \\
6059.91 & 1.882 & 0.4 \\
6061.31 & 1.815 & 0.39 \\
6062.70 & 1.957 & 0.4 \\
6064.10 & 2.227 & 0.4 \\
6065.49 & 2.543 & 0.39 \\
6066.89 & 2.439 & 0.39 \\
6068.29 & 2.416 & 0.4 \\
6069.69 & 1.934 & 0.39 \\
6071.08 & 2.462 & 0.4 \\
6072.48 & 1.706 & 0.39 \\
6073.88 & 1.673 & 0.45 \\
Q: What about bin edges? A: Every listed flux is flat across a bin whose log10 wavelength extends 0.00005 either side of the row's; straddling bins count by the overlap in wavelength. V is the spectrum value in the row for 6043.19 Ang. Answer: 2.086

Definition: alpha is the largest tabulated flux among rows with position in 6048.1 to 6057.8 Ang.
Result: 2.928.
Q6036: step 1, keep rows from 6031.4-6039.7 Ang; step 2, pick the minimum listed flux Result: 1.958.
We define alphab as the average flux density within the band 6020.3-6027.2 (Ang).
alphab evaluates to 2.3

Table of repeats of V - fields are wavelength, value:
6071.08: 2.462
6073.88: 1.673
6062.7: 1.957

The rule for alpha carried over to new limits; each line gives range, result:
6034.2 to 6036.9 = 2.488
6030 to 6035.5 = 2.383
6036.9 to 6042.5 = 2.626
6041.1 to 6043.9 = 2.461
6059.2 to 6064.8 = 2.227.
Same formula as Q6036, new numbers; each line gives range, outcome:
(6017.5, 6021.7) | 1.863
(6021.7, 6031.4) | 1.908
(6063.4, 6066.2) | 2.227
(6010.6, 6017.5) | 1.571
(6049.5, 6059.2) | 1.779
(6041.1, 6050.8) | 1.69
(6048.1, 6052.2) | 2.216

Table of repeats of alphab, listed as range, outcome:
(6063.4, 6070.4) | 2.31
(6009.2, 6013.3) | 1.94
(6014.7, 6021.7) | 2.37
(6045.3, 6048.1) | 1.8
